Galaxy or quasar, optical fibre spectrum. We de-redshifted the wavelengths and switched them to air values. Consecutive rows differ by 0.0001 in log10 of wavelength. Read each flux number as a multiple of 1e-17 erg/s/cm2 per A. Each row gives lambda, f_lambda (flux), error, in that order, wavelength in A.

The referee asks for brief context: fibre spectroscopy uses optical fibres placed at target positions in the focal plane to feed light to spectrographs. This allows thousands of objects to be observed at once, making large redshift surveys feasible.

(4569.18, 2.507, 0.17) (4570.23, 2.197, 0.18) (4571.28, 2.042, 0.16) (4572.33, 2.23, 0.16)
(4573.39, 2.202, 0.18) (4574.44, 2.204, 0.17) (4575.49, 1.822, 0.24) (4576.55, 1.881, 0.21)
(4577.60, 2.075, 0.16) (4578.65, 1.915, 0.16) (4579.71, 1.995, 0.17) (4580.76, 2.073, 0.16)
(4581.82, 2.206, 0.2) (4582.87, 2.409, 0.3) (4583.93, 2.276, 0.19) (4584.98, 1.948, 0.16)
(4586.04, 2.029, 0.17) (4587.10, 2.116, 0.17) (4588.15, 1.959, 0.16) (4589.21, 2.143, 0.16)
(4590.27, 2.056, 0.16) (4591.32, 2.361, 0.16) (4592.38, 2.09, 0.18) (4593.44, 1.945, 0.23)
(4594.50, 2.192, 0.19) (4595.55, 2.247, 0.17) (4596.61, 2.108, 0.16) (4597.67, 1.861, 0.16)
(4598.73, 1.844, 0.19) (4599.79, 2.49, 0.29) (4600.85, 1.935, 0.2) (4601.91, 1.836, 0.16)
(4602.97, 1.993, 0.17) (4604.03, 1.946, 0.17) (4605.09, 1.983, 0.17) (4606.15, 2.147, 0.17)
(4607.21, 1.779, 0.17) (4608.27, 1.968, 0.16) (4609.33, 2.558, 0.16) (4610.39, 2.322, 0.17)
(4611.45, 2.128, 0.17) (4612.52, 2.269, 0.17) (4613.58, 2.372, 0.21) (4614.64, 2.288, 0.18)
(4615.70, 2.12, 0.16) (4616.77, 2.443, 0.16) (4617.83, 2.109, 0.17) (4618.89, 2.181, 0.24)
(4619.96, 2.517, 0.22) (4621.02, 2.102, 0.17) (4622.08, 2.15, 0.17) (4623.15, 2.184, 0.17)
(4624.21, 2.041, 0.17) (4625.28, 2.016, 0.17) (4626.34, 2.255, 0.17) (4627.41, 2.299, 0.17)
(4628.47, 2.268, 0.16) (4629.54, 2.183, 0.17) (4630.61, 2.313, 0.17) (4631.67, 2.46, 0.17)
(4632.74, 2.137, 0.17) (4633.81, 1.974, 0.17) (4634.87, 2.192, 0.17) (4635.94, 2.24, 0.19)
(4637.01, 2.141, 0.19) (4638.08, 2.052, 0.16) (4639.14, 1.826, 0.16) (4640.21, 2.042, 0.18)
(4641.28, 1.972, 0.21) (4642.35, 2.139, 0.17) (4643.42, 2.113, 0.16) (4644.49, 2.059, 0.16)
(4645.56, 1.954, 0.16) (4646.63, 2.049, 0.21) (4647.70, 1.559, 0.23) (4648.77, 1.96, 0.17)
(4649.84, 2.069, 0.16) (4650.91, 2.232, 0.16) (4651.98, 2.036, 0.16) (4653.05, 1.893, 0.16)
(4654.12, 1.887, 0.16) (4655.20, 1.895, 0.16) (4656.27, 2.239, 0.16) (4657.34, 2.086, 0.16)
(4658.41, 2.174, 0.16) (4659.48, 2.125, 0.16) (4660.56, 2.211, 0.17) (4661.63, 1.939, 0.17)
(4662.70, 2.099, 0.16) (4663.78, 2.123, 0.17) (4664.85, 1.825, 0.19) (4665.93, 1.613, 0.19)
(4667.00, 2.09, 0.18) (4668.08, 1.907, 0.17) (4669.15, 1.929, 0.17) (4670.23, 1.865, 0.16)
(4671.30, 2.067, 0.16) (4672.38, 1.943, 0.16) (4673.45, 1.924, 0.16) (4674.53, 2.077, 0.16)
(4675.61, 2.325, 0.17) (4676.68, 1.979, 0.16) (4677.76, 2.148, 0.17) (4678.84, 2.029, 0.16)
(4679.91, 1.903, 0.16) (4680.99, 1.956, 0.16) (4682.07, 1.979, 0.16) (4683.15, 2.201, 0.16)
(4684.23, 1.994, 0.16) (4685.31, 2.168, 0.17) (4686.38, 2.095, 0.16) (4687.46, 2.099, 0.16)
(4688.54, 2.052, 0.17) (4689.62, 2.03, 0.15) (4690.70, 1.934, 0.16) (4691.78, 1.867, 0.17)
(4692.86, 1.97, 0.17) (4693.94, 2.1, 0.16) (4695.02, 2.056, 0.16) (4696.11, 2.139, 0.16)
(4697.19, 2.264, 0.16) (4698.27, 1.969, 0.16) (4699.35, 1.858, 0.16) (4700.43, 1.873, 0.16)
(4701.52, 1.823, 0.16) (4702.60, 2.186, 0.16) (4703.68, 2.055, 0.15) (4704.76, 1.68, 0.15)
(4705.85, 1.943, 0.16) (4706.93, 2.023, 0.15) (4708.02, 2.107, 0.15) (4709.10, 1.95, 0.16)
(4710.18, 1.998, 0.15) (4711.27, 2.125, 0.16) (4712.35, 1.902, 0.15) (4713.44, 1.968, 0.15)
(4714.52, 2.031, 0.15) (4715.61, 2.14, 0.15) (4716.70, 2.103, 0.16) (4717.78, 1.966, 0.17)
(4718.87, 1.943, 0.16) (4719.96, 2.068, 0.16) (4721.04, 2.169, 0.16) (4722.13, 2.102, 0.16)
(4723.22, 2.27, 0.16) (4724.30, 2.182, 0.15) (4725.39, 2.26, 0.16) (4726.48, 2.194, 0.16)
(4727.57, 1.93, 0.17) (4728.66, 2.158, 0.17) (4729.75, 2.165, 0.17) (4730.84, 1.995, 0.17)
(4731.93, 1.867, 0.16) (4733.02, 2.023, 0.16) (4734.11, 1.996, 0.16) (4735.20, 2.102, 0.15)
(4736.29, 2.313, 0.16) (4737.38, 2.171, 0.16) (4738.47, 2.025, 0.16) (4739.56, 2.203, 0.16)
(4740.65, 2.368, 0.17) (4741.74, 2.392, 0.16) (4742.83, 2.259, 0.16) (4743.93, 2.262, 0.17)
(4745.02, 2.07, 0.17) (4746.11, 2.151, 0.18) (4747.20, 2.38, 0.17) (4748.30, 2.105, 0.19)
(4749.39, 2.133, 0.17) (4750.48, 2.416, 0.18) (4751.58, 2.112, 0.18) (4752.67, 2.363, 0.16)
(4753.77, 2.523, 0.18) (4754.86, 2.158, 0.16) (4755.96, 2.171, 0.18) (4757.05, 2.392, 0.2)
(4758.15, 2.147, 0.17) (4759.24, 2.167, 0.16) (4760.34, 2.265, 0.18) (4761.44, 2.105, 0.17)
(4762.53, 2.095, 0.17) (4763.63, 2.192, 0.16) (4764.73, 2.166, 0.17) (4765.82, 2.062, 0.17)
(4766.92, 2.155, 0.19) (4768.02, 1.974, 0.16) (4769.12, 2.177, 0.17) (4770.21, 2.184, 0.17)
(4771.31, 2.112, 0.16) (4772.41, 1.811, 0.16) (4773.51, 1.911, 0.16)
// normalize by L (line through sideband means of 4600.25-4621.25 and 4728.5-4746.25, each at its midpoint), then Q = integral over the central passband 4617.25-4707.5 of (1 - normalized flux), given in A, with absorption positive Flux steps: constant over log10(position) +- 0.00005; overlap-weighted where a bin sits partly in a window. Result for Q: 4.1 A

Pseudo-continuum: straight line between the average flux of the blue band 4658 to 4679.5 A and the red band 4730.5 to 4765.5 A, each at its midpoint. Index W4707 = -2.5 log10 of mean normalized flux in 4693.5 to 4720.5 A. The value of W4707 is 0.05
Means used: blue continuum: 2.02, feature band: 2.01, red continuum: 2.19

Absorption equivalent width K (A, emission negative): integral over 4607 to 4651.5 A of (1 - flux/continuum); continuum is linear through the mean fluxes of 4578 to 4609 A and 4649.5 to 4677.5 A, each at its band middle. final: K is -2.2 A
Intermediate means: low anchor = 2.07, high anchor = 2.02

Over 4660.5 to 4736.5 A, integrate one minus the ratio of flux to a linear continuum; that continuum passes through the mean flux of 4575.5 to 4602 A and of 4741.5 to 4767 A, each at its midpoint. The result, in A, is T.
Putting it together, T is 4.9 A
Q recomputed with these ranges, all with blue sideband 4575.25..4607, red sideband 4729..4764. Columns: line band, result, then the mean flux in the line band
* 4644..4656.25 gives 0.79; 1.97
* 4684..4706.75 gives 1.48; 2.01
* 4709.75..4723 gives 0.71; 2.05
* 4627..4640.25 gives -0.44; 2.17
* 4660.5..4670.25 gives 0.78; 1.95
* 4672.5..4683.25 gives 0.46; 2.04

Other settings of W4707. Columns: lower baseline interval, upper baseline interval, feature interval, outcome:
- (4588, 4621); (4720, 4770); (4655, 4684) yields 0.07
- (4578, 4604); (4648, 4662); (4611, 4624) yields -0.08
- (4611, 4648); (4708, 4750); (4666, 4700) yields 0.06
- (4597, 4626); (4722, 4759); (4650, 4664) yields 0.04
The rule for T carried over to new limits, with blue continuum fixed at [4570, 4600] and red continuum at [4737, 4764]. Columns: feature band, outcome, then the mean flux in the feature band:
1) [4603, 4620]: -0.51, 2.18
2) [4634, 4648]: 0.70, 2.03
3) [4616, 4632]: -0.78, 2.23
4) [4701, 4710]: 0.90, 1.97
